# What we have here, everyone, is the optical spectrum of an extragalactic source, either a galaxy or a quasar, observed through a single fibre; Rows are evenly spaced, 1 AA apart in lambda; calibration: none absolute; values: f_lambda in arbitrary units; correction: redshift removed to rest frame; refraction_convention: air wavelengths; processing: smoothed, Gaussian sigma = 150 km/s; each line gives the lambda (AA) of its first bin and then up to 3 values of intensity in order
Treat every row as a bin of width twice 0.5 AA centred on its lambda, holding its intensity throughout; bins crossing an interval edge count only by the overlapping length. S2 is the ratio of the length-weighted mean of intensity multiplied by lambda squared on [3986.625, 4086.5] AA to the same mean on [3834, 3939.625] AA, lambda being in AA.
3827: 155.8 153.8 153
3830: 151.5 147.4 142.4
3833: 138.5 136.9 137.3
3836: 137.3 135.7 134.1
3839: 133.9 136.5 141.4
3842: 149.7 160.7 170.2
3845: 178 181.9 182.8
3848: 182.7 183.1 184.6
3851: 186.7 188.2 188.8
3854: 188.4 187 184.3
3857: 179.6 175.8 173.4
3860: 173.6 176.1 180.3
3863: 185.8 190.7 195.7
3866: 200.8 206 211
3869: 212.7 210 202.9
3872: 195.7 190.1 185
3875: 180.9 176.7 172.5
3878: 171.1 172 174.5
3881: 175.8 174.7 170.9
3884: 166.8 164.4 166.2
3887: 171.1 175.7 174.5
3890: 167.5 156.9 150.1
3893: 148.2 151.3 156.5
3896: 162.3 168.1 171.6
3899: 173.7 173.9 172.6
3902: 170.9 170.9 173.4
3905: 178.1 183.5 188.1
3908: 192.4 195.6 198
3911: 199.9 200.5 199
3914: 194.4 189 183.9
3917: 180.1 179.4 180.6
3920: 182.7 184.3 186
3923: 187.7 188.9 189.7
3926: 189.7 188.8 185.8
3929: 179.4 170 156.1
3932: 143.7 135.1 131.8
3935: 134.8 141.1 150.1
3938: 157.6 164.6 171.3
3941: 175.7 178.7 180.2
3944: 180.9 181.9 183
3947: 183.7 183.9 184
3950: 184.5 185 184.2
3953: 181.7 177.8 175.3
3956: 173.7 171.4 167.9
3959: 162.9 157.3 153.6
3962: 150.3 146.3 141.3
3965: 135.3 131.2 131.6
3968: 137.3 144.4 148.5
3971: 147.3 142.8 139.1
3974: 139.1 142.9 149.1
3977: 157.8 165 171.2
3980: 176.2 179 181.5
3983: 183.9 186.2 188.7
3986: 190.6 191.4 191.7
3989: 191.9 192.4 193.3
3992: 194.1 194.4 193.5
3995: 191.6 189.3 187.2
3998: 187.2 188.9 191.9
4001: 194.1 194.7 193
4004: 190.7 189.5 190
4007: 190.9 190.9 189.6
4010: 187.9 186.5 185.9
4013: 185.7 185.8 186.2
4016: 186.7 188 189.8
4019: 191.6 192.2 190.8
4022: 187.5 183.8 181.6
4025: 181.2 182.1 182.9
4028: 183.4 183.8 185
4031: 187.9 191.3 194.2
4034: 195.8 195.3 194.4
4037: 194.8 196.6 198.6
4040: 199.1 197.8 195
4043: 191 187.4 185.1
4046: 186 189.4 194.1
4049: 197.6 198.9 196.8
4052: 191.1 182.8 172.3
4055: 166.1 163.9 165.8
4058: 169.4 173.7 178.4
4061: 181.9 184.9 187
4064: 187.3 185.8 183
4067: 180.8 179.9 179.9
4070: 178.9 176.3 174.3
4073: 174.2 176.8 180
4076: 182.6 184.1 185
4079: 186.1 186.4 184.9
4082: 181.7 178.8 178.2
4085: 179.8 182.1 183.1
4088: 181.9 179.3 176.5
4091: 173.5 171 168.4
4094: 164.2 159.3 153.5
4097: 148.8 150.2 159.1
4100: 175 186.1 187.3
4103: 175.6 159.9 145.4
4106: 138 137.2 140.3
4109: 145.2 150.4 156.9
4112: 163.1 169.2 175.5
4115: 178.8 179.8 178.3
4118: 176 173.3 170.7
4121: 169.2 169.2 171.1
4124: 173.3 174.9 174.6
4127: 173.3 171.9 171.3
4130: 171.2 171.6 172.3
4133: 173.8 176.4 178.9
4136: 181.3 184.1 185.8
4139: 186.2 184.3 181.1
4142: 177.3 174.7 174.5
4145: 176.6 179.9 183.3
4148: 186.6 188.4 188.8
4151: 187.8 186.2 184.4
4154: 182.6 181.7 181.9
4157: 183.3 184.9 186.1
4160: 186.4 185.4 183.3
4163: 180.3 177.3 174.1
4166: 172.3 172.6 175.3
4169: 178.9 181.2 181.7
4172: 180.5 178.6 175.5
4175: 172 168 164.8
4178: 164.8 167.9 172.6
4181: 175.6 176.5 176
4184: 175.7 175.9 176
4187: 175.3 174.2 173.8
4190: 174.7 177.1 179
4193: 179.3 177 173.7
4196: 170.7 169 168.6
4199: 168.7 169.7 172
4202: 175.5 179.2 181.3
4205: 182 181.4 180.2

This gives 1.15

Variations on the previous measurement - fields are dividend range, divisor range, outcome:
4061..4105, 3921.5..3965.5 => 1.12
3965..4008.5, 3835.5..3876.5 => 1.05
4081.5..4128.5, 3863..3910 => 1.05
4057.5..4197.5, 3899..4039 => 1.07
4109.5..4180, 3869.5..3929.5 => 1.12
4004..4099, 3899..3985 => 1.14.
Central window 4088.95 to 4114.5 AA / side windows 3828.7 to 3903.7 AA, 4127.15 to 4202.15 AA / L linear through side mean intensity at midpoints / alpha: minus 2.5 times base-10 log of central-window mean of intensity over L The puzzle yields 0.09 mag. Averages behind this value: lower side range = 171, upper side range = 177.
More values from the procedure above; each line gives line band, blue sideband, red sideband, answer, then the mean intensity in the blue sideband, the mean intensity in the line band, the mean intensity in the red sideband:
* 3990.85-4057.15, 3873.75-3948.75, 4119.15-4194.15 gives -0.079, 174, 189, 178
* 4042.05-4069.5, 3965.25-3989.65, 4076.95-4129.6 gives -0.099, 163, 183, 170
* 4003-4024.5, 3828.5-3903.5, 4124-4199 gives -0.083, 171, 188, 178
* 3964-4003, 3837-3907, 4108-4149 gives 0.017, 175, 172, 174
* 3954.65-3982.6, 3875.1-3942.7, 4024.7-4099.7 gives 0.146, 173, 154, 182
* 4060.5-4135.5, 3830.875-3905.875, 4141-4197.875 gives 0.024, 172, 173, 178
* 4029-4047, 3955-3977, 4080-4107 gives -0.195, 149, 192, 170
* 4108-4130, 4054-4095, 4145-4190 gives 0.057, 178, 169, 179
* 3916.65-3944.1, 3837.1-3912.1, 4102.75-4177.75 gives 0.037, 177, 170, 174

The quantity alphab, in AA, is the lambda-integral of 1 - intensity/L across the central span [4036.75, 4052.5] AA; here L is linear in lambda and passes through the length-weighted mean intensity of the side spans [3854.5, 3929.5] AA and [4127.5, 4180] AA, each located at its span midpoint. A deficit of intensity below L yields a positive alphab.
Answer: -1.2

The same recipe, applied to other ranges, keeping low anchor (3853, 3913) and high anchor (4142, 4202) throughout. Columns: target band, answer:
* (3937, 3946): 0.3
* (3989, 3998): -0.6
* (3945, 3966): 1.2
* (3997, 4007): -0.7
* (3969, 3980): 1.7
